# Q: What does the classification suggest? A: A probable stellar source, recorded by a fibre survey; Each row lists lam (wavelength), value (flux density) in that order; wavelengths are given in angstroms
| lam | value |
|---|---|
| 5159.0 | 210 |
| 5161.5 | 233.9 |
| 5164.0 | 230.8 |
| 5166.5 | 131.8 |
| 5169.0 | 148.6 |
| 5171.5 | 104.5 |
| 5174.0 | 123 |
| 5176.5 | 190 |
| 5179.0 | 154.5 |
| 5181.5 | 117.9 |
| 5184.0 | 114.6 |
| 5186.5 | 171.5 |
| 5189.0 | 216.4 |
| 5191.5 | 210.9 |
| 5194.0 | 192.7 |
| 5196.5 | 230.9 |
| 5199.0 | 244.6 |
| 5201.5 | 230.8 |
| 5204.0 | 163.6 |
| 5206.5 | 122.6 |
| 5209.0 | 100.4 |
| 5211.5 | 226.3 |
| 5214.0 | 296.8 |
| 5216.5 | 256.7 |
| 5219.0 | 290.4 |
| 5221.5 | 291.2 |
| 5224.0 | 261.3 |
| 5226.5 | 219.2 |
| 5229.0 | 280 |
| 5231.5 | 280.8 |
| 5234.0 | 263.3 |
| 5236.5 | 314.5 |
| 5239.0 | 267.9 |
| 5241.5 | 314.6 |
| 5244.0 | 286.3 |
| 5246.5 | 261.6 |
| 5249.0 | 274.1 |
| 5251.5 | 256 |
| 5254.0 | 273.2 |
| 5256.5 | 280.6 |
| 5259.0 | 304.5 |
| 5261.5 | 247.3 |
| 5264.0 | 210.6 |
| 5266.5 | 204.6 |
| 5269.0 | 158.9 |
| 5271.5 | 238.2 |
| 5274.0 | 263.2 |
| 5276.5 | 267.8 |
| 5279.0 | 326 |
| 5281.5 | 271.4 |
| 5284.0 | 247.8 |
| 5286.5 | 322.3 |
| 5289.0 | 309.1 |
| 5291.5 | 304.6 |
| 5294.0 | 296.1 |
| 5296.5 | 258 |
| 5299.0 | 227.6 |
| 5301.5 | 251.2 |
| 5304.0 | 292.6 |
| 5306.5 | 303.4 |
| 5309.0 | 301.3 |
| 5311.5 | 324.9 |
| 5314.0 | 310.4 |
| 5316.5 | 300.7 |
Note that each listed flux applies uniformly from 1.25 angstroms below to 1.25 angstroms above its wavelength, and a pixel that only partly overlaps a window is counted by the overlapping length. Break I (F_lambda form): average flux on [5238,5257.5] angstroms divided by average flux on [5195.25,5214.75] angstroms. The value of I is 1.39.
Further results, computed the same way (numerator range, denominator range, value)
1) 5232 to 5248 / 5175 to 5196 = 1.65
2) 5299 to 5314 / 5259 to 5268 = 1.26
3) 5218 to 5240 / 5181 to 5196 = 1.56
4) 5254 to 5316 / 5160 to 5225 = 1.40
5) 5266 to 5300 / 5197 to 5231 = 1.15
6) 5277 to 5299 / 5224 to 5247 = 1.04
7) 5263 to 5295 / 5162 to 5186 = 1.76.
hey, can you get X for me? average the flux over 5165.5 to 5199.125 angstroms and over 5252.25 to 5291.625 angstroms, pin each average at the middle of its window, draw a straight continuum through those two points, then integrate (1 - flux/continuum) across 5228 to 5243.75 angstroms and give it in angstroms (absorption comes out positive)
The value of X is -4.4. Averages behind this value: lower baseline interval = 166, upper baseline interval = 263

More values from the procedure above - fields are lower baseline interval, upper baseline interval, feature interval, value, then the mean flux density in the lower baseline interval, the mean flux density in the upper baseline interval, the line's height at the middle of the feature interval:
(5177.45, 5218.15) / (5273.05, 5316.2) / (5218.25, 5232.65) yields -3.3 angstroms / 192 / 287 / 219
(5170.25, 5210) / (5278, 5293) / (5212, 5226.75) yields -4.5 angstroms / 168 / 296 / 208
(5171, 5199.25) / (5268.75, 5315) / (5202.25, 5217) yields 0.4 angstroms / 172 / 280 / 197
